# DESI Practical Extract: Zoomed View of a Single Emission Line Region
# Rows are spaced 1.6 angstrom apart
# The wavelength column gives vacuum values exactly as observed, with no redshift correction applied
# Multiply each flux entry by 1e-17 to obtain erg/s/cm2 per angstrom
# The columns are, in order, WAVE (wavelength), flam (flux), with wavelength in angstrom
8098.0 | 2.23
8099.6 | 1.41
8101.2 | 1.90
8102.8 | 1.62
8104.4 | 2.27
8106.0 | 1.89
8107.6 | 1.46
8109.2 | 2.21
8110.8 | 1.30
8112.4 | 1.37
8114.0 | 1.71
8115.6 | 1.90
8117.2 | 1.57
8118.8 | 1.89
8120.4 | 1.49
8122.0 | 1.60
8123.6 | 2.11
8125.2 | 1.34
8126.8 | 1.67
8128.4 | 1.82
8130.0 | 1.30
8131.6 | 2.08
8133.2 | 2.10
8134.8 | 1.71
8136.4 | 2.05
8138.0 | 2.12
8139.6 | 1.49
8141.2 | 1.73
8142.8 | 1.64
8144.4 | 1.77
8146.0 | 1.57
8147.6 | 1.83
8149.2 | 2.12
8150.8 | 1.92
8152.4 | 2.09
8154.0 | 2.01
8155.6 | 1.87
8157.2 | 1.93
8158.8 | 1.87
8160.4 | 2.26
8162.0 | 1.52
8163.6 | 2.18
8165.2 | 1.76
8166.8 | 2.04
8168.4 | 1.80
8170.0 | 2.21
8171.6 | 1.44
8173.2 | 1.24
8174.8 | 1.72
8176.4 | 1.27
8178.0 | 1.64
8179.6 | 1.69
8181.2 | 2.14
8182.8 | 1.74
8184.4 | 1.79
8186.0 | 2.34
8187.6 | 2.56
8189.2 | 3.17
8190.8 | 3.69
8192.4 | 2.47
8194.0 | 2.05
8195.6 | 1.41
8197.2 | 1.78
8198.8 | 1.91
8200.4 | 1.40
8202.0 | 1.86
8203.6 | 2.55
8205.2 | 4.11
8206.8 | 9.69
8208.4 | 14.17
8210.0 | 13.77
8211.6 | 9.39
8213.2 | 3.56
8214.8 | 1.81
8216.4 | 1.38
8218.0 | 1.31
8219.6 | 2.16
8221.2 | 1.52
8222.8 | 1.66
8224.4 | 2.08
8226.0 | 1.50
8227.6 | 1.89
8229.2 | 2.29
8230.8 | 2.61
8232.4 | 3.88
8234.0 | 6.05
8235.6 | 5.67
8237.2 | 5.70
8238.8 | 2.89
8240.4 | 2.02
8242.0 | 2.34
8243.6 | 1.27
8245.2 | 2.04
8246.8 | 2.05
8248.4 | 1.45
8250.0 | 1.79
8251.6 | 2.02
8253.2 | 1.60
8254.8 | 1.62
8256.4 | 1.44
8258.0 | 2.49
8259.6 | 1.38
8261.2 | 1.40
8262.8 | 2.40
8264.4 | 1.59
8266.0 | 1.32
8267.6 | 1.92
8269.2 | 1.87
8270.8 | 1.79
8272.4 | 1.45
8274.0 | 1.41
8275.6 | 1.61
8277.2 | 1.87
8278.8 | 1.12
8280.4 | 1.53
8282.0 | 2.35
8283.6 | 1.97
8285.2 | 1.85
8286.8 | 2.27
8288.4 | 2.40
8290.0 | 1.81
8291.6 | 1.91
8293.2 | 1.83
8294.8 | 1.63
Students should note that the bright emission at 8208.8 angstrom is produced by H-alpha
